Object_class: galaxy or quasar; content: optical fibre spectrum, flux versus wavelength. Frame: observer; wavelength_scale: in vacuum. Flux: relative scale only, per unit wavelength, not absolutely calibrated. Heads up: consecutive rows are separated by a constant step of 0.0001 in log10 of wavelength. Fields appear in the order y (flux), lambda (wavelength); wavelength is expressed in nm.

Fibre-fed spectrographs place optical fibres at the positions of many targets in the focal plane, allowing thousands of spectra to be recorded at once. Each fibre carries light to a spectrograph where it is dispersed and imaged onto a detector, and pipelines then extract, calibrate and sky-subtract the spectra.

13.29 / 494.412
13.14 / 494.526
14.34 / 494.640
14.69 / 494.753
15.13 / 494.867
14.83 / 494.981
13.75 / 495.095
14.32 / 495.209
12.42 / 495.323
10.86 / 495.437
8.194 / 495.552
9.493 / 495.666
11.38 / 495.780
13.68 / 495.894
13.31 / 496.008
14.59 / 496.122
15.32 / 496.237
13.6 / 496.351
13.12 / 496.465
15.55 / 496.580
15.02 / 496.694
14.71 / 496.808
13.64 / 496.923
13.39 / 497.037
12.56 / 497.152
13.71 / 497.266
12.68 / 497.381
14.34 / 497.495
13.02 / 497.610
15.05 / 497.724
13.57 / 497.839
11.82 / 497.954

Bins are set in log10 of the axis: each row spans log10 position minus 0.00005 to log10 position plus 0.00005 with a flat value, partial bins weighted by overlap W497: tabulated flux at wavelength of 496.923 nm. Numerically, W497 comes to 13.64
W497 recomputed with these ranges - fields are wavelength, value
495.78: 11.38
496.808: 14.71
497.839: 13.57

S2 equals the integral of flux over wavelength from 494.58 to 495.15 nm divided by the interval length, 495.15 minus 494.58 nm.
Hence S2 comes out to 14.6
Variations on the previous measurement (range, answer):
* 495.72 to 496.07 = 12.8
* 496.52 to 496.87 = 15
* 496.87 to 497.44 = 13.2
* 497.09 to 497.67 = 13.3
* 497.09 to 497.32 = 13.1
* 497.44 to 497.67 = 13.7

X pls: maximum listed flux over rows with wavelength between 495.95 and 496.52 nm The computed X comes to 15.32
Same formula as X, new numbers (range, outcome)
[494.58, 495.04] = 15.13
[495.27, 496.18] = 14.59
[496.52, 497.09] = 15.55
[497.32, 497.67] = 14.34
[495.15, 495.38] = 14.32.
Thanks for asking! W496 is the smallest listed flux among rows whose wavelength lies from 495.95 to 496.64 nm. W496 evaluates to 13.12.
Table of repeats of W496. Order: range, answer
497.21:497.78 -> 12.68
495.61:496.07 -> 9.493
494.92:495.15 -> 13.75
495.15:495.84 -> 8.194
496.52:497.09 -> 13.39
